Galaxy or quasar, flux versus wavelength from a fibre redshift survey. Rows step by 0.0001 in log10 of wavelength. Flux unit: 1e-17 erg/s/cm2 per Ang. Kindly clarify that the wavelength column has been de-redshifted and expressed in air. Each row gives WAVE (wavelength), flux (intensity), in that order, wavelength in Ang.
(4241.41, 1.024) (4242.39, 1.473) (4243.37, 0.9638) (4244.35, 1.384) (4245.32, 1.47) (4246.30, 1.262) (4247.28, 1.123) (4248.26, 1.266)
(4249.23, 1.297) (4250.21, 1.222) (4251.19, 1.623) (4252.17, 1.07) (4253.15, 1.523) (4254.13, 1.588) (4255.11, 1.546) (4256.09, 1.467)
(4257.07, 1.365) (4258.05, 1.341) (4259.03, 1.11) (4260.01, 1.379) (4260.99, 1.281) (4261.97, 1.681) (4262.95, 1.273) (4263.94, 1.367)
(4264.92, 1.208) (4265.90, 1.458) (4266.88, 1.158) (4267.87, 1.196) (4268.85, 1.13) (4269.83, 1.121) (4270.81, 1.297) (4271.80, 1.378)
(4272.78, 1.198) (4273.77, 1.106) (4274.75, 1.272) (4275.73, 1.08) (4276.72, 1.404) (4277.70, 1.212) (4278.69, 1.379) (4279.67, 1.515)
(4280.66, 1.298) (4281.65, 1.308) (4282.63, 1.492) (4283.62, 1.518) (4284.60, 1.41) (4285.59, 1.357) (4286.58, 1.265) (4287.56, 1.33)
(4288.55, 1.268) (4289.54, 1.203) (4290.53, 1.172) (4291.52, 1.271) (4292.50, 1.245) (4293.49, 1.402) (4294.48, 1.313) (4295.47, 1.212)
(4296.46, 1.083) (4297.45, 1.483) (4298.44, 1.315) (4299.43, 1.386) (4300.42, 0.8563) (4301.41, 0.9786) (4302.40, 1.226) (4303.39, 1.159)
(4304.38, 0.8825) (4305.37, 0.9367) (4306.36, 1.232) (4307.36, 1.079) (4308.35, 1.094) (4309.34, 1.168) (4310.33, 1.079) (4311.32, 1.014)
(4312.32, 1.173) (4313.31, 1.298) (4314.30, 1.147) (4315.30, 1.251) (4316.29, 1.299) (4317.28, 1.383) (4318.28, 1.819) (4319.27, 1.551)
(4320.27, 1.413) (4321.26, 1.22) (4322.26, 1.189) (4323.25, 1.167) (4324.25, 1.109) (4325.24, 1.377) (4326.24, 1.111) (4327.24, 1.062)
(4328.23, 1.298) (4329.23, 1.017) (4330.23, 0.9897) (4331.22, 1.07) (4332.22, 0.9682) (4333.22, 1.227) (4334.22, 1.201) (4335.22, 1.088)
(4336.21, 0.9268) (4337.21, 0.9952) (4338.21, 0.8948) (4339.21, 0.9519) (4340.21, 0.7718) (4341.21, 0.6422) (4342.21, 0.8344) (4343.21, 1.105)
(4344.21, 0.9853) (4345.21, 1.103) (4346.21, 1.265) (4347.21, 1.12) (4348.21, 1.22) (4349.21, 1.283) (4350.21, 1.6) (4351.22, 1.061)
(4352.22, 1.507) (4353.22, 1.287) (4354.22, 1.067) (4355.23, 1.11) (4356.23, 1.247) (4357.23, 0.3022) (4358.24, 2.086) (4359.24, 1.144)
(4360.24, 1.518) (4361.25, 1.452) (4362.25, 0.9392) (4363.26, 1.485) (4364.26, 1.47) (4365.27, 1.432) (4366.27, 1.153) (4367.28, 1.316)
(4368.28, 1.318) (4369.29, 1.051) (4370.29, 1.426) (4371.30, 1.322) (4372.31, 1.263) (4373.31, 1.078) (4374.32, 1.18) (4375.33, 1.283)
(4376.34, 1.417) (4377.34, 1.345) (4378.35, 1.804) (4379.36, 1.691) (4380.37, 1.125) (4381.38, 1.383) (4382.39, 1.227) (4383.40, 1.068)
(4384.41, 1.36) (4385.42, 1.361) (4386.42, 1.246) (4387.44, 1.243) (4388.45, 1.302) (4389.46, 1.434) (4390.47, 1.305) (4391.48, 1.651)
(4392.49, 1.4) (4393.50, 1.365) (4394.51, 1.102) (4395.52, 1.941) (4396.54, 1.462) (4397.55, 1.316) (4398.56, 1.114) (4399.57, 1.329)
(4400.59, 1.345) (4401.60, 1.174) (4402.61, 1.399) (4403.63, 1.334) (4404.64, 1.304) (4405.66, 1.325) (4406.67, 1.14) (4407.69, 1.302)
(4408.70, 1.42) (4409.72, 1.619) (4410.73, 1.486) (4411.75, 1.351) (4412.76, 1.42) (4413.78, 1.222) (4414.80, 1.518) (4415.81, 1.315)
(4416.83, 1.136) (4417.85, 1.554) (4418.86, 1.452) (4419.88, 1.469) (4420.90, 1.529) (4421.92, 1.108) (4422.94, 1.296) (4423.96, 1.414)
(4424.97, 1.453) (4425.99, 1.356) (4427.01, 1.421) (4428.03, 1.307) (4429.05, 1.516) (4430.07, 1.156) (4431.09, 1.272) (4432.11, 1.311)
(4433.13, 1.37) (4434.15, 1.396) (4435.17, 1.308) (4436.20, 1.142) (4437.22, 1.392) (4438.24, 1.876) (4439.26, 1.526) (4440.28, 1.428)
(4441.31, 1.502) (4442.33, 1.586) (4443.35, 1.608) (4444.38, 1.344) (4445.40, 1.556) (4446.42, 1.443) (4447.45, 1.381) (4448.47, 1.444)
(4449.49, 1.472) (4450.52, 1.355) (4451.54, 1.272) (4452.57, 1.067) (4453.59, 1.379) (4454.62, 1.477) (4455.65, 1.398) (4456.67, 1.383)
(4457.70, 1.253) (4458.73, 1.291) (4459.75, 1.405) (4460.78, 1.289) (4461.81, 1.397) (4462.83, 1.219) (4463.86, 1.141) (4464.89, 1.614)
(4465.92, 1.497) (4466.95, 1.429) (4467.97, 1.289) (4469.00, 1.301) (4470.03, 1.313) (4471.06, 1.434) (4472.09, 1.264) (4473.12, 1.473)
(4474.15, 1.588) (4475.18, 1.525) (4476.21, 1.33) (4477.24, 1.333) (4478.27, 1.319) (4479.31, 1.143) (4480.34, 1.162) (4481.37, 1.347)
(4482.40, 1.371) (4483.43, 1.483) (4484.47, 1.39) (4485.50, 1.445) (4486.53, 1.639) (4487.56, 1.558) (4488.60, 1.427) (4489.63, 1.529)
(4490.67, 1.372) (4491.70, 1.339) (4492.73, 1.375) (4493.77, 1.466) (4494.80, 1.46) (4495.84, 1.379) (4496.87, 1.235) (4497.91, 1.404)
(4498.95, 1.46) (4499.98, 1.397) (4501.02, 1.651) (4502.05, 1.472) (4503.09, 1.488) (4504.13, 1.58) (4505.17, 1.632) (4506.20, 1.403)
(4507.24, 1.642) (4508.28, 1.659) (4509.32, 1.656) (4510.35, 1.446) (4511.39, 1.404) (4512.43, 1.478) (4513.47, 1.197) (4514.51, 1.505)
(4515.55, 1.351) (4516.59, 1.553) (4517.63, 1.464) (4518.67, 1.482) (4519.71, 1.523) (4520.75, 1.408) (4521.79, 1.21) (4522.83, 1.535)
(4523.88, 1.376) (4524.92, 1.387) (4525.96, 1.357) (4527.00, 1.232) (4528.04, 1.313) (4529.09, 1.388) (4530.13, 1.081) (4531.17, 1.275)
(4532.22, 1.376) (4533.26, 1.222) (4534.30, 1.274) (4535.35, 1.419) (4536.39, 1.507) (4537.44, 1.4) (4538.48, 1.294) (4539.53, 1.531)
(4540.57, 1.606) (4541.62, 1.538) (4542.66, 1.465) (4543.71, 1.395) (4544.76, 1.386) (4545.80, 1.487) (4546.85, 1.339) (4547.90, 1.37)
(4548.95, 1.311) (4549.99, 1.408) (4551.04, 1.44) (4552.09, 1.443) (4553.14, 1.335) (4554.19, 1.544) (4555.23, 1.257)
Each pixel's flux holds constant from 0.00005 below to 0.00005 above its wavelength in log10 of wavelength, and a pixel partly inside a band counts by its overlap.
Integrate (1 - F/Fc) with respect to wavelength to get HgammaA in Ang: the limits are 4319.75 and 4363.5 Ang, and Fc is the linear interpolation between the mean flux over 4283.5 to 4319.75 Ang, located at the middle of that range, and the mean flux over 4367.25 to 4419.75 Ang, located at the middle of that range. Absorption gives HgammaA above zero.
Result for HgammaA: 4.8 Ang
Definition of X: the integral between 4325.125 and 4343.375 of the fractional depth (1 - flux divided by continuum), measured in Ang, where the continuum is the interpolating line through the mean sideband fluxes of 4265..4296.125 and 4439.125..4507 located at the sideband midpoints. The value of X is 4.2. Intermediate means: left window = 1.29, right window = 1.41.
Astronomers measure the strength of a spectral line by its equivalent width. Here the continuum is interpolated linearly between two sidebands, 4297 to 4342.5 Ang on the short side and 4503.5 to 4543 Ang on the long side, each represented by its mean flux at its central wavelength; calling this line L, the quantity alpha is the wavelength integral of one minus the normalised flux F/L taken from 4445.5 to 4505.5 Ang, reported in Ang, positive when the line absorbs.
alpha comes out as -1.69 Ang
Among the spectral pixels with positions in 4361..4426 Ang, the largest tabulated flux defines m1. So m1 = 1.941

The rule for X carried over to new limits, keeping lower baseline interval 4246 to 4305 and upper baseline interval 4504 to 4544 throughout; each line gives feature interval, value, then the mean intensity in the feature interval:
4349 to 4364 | 0.6 Ang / 1.28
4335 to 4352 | 3.4 Ang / 1.06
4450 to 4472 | 0.8 Ang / 1.34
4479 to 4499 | 0.1 Ang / 1.4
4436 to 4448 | -1.0 Ang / 1.49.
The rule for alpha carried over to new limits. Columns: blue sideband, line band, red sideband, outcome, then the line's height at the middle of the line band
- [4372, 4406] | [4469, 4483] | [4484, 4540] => 0.49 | 1.4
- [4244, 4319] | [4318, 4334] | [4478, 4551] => 1.10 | 1.31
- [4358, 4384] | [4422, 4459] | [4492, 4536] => -0.35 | 1.38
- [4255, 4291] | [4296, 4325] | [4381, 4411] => 2.48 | 1.32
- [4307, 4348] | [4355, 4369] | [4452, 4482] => -1.14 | 1.19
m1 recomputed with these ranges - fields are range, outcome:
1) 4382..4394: 1.651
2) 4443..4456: 1.608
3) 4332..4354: 1.6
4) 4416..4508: 1.876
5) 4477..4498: 1.639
